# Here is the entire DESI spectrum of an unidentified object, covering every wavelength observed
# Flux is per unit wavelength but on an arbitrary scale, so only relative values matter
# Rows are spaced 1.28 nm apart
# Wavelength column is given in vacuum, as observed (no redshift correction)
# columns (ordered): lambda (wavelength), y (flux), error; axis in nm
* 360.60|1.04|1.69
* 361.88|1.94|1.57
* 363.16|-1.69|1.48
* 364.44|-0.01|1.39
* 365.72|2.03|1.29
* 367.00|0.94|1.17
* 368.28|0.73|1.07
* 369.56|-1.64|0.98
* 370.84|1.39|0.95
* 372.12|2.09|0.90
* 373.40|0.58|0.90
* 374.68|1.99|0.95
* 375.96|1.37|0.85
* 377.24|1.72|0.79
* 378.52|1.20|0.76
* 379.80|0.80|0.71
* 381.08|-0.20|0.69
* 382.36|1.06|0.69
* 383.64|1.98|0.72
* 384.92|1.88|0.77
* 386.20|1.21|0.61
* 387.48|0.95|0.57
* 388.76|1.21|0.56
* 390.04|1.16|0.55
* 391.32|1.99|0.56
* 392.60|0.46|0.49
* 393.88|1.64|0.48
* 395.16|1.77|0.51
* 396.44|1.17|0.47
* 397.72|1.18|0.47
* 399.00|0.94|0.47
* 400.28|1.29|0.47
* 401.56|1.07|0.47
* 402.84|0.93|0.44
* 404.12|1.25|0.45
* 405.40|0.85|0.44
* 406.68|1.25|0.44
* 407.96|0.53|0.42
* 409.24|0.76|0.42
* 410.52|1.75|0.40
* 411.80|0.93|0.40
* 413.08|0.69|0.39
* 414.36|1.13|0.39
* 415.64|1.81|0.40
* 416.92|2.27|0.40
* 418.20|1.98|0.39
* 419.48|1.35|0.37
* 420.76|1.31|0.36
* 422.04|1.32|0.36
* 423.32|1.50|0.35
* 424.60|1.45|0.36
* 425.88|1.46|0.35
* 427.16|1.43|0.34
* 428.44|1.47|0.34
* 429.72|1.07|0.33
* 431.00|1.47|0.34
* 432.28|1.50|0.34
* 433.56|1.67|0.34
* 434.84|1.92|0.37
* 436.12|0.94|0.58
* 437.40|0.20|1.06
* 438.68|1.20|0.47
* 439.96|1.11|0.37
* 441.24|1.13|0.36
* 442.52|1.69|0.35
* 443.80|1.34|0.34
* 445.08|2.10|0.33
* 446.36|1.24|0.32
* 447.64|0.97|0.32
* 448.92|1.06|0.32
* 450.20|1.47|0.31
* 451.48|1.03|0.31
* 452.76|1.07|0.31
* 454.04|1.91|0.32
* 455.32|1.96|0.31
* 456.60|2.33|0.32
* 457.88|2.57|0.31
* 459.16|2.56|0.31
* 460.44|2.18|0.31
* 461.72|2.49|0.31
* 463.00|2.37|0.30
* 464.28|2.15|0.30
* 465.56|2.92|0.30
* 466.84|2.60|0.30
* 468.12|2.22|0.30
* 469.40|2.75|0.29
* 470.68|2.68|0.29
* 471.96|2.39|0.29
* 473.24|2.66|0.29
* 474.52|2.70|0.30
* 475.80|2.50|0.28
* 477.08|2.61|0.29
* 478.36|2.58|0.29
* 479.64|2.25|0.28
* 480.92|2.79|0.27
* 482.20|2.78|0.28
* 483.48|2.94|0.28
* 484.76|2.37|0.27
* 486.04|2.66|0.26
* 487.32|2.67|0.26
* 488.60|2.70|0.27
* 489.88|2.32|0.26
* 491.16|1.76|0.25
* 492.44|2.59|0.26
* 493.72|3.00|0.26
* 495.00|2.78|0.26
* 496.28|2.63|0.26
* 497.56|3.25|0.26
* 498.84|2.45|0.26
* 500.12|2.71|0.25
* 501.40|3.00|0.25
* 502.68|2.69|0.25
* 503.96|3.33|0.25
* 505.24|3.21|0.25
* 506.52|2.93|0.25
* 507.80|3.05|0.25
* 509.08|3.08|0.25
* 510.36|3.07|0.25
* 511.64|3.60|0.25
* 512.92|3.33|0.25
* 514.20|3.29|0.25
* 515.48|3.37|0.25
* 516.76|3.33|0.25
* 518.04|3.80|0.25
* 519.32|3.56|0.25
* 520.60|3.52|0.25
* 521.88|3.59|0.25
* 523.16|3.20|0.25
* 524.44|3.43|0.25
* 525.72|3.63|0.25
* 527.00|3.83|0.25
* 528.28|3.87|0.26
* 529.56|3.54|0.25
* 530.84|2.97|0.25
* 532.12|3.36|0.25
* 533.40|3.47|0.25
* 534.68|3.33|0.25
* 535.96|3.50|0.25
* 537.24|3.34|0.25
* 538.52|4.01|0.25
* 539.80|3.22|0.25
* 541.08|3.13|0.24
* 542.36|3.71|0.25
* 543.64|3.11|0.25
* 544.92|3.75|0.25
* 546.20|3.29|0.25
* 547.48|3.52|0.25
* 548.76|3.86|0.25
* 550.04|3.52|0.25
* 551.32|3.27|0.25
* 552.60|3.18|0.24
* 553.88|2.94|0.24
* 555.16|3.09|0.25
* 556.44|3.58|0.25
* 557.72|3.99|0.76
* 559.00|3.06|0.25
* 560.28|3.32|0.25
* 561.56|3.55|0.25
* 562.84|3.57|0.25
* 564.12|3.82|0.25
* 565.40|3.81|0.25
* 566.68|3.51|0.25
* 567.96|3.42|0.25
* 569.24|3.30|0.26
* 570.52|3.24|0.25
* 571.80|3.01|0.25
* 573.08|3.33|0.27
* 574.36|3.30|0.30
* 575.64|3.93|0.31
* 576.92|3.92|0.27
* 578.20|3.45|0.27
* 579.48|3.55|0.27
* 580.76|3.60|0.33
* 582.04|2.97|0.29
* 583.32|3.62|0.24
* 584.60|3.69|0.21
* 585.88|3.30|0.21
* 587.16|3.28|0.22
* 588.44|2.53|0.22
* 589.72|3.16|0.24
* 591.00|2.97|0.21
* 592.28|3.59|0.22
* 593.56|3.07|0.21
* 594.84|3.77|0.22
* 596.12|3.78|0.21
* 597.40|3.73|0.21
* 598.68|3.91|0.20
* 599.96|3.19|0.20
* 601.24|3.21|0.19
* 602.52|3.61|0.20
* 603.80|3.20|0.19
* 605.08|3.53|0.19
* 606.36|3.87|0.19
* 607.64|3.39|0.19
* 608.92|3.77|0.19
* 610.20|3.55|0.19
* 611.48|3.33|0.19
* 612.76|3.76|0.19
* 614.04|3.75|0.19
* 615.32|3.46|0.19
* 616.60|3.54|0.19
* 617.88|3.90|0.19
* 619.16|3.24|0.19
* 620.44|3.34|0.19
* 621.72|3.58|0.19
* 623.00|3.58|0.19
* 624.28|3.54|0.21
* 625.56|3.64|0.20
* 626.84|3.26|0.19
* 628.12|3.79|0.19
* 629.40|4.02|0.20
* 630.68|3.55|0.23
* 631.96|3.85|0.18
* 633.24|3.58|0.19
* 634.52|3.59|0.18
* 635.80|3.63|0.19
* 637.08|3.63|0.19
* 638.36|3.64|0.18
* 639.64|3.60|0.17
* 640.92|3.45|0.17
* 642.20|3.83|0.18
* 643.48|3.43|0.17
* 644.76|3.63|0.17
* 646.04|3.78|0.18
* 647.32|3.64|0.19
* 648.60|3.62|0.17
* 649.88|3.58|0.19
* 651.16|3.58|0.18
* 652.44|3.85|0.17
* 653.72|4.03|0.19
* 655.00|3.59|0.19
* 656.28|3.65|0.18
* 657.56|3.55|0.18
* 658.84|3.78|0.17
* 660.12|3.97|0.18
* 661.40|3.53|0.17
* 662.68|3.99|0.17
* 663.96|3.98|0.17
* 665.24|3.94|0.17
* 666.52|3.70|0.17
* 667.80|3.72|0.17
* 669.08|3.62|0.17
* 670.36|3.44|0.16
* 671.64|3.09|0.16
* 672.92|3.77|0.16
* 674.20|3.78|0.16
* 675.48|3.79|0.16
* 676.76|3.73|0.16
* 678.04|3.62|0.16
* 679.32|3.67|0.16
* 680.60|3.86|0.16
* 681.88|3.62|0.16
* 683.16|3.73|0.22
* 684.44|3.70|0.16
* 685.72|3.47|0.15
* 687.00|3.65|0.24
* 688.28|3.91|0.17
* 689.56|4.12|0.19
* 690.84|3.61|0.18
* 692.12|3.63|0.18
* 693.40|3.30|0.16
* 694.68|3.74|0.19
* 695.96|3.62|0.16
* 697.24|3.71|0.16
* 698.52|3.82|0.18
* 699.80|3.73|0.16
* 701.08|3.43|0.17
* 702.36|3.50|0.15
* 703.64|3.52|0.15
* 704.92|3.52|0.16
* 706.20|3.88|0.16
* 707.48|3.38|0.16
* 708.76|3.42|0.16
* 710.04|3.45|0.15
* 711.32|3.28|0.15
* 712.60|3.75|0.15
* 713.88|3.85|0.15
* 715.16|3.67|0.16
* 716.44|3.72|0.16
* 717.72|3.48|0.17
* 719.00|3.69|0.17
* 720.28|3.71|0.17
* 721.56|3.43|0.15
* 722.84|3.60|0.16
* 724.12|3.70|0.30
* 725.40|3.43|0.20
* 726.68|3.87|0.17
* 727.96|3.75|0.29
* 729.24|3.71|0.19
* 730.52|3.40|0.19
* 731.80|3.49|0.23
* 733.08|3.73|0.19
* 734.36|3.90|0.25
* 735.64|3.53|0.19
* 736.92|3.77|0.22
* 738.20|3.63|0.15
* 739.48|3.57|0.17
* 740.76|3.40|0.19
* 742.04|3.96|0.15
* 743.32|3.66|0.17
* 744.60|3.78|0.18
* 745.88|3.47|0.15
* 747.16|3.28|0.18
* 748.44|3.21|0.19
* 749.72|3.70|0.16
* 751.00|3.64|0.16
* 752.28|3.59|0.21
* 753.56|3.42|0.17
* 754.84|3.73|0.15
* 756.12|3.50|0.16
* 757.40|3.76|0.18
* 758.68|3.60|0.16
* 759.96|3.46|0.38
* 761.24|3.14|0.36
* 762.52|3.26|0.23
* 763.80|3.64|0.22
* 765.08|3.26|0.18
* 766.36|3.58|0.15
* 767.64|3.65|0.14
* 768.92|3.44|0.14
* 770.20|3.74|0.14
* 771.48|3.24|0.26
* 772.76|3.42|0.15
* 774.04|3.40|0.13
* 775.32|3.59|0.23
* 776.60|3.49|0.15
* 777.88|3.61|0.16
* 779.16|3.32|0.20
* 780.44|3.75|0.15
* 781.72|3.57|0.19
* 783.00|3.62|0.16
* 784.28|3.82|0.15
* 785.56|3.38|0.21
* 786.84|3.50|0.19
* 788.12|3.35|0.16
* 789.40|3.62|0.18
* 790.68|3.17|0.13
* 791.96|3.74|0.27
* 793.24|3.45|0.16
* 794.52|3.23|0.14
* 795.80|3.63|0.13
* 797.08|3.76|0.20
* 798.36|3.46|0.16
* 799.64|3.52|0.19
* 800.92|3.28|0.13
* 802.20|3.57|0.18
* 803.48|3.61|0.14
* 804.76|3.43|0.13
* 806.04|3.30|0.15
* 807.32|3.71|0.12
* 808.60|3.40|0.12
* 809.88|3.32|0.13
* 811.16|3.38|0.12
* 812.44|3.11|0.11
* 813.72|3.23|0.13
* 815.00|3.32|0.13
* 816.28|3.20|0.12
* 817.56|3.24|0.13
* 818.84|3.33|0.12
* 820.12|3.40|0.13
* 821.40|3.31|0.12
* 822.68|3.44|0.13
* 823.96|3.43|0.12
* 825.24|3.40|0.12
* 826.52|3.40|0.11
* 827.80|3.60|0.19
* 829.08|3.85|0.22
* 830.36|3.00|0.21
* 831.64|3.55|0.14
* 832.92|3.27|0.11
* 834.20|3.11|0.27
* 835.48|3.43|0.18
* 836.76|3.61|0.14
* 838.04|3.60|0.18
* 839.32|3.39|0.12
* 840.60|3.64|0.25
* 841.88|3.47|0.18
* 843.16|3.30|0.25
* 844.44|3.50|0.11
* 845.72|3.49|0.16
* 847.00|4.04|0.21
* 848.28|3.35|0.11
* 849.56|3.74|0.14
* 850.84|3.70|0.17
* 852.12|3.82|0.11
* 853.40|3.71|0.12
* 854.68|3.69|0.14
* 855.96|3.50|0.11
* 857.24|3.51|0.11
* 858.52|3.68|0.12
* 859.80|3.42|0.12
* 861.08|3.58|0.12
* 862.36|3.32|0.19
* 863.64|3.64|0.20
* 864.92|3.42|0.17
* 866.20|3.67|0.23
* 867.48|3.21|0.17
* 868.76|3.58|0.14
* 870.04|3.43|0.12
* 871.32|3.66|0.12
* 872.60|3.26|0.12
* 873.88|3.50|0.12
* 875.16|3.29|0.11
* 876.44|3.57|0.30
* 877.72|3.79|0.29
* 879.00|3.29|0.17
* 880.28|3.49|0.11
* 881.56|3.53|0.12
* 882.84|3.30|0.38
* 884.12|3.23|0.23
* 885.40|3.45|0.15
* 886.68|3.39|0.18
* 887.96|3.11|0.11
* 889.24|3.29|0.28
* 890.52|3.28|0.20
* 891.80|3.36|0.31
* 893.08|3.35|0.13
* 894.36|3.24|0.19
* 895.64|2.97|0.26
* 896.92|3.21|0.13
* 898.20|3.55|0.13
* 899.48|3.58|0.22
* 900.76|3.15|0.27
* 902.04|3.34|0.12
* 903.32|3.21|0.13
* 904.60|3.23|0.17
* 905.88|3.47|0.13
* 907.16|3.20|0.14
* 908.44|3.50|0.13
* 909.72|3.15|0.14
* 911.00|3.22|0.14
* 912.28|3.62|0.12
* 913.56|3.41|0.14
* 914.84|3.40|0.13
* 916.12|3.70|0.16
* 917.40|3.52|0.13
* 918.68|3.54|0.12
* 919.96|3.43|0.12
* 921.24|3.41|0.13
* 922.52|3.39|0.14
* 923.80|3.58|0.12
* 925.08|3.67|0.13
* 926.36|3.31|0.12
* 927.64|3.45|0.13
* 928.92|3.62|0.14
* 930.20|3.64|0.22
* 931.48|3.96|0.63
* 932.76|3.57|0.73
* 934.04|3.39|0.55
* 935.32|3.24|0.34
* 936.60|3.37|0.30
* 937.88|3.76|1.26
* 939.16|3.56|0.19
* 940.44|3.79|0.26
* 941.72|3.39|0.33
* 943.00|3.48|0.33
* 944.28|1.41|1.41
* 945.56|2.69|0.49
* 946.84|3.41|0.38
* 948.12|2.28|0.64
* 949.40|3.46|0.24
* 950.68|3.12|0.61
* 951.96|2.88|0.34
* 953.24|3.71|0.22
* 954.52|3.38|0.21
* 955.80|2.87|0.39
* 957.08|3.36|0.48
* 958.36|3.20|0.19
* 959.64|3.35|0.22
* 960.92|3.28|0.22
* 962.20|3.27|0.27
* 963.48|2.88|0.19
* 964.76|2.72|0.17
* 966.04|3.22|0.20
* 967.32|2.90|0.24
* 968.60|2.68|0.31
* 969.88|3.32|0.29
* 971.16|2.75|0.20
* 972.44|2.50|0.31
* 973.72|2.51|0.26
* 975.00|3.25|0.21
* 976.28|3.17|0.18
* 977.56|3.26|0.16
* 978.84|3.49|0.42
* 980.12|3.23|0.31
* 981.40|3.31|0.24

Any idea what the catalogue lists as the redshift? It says 0.139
